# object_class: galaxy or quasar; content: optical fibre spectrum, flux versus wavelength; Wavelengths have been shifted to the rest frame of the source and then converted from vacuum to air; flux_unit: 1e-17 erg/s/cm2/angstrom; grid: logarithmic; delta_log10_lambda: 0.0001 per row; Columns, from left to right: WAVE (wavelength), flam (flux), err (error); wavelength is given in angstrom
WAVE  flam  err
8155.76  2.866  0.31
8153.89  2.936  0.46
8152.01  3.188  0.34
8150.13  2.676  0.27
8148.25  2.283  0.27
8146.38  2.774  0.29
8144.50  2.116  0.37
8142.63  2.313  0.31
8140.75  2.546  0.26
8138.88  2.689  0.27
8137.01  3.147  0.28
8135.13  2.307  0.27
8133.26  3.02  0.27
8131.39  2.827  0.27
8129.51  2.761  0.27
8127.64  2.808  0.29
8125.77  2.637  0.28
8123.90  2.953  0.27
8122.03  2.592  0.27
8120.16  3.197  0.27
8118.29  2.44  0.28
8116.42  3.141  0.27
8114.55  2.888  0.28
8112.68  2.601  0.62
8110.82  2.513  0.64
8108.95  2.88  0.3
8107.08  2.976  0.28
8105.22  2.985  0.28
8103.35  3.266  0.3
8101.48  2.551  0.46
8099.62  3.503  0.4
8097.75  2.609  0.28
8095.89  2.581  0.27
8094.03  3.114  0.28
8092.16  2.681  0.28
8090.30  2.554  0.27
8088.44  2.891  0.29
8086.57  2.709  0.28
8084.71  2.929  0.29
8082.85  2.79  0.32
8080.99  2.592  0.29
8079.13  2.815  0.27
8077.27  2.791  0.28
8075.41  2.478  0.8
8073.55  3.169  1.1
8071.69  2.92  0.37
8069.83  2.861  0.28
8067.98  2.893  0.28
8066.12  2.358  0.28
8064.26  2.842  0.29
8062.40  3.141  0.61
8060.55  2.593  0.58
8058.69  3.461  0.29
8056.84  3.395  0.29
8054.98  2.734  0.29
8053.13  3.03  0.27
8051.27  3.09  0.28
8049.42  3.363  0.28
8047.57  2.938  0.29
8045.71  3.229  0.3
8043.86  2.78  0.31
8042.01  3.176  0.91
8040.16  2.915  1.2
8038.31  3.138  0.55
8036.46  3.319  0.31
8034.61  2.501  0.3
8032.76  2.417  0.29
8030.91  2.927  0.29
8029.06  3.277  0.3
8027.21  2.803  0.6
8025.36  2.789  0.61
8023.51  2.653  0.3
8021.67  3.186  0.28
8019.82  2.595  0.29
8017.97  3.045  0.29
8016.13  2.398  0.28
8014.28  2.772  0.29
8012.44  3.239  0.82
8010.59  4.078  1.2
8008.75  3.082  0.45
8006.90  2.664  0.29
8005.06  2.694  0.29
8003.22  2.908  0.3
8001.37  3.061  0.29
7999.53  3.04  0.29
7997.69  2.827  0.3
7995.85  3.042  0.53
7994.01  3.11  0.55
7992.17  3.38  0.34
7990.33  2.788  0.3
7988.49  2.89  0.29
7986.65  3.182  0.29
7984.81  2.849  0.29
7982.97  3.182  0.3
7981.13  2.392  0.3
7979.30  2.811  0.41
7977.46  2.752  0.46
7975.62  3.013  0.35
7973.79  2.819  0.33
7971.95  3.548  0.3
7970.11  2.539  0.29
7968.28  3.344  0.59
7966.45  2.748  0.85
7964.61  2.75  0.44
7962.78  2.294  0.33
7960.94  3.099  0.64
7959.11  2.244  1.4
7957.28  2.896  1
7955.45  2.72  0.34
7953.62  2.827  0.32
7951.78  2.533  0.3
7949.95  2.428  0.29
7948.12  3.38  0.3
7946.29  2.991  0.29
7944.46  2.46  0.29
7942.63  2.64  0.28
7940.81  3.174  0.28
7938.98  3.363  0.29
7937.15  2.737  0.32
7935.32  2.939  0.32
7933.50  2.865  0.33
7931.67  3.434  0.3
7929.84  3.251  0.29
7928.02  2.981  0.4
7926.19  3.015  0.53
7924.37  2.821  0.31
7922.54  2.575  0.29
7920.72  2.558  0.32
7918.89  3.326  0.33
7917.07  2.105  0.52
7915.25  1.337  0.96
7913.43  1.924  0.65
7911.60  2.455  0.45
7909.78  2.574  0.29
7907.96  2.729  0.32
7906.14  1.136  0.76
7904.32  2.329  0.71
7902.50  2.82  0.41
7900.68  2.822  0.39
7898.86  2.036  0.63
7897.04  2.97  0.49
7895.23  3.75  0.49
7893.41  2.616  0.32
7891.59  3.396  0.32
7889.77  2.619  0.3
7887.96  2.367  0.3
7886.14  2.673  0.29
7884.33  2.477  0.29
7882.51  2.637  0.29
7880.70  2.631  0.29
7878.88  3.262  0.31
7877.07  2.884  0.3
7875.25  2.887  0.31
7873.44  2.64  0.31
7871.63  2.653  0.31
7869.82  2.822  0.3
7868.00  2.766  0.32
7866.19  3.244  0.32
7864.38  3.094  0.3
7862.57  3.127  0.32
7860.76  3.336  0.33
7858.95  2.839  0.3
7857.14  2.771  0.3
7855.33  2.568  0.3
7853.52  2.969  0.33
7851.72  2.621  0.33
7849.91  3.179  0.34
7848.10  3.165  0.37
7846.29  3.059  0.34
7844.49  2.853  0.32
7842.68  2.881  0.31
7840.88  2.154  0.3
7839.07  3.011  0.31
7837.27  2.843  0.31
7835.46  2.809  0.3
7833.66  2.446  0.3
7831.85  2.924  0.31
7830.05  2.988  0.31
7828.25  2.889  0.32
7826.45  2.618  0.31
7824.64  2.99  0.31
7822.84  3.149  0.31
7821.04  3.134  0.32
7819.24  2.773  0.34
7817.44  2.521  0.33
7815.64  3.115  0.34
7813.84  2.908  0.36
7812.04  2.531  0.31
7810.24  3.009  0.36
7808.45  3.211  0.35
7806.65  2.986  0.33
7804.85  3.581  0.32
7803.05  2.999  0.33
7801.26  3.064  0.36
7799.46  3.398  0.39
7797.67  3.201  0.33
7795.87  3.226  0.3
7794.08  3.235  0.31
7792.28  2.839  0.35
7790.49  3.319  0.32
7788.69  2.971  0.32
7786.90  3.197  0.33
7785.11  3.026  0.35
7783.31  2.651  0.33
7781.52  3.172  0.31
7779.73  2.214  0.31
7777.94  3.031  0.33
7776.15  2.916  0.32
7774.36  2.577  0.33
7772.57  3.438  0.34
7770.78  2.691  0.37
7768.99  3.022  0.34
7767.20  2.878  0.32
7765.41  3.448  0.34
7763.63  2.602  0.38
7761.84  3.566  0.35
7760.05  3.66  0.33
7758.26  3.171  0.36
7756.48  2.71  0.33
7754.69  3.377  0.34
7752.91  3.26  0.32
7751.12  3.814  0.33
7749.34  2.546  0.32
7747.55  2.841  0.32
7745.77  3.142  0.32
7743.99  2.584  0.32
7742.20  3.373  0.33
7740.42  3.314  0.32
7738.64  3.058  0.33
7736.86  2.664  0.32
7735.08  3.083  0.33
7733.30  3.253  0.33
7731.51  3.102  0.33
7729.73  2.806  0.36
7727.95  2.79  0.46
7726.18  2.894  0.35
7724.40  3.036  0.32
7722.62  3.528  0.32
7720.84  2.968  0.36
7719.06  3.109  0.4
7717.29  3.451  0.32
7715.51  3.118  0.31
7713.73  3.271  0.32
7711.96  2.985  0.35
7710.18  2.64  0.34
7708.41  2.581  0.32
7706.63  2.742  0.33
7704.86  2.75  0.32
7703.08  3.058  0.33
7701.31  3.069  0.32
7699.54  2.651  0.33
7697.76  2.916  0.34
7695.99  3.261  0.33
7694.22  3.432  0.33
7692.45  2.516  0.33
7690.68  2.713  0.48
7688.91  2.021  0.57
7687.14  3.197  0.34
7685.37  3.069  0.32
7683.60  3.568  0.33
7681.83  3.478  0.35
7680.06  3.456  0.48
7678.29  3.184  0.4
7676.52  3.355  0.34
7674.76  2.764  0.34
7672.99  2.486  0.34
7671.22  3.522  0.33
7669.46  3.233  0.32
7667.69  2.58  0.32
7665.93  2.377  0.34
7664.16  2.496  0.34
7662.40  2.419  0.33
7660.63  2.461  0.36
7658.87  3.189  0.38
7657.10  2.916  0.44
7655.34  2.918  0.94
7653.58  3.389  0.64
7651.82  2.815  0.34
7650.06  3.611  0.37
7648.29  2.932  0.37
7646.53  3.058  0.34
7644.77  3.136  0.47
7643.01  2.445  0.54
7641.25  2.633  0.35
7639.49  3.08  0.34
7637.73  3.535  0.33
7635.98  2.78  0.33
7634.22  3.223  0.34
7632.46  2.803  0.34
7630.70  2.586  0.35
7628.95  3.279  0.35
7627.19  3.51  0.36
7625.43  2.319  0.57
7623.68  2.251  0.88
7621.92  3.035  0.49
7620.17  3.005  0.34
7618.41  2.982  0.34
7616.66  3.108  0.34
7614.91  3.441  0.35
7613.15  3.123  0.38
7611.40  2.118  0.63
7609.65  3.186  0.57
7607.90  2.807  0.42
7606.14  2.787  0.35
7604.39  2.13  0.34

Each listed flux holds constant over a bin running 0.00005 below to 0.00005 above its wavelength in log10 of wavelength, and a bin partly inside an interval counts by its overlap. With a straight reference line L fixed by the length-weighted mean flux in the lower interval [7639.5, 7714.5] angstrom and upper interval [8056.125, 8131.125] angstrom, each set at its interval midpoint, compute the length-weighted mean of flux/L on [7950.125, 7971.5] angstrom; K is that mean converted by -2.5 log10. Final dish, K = 0.05 mag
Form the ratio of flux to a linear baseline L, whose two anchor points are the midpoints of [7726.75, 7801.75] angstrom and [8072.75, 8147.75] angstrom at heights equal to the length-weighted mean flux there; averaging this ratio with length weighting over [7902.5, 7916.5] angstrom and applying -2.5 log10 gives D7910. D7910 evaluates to 0.35 mag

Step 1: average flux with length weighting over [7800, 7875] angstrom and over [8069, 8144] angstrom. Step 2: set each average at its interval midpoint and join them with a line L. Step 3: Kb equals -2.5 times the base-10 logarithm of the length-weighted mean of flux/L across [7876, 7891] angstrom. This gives 0.07 mag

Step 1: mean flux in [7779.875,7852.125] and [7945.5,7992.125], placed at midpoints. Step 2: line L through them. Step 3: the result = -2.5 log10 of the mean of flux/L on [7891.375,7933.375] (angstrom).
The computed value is 0.10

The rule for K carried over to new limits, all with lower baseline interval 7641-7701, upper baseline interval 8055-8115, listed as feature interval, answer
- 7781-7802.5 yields -0.066 mag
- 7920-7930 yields 0.017 mag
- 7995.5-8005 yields -0.028 mag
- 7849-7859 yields 0.032 mag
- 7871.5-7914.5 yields 0.105 mag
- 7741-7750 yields 0.005 mag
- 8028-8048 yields -0.038 mag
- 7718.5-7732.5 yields -0.032 mag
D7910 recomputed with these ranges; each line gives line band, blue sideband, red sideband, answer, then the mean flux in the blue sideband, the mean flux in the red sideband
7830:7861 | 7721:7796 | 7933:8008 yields 0.05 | 3.05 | 2.88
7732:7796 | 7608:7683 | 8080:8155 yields -0.05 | 2.96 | 2.77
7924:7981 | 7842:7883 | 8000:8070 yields 0.02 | 2.91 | 2.96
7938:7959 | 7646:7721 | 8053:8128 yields 0.02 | 2.97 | 2.85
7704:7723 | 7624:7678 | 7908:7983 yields -0.04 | 2.92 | 2.77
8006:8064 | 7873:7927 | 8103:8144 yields -0.11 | 2.61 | 2.78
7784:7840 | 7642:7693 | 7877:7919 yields -0.11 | 2.94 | 2.56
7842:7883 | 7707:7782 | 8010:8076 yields 0.03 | 3.04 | 2.96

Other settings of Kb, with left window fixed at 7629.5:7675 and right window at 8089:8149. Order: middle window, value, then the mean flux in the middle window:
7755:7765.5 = -0.112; 3.18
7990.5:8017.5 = -0.082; 3.02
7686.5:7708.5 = 0.017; 2.84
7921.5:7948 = -0.053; 2.96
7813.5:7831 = -0.022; 2.91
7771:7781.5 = 0.004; 2.85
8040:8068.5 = -0.082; 3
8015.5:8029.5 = -0.018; 2.84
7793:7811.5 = -0.114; 3.18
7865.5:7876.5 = 0.004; 2.83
